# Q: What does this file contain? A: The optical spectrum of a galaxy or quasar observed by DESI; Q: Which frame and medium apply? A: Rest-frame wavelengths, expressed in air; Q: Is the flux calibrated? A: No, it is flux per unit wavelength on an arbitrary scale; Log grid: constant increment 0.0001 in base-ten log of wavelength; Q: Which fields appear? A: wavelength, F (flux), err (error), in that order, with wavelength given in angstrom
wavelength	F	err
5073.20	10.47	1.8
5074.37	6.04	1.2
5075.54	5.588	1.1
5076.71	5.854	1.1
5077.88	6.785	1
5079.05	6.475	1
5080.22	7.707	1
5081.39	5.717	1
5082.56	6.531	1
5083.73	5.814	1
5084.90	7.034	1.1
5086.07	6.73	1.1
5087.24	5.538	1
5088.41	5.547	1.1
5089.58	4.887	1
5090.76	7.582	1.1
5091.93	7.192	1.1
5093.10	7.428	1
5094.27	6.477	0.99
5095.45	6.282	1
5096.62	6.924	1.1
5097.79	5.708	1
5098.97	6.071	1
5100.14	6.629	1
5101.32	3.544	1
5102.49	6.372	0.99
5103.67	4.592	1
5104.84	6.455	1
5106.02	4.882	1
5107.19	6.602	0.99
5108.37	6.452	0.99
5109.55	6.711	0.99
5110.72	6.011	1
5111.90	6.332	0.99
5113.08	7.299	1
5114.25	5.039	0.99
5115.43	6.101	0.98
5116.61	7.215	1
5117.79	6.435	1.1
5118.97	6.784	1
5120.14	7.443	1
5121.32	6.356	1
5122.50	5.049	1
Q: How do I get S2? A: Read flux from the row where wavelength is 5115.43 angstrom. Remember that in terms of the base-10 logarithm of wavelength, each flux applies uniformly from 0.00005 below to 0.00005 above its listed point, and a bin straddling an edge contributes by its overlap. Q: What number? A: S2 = 6.101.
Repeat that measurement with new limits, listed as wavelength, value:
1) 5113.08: 7.299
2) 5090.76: 7.582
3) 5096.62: 6.924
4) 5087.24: 5.538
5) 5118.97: 6.784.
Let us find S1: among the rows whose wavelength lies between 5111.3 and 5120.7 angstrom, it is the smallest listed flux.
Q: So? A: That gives 5.039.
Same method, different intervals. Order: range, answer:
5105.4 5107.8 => 4.882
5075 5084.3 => 5.588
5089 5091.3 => 4.887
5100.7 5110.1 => 3.544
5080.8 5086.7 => 5.717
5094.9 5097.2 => 6.282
